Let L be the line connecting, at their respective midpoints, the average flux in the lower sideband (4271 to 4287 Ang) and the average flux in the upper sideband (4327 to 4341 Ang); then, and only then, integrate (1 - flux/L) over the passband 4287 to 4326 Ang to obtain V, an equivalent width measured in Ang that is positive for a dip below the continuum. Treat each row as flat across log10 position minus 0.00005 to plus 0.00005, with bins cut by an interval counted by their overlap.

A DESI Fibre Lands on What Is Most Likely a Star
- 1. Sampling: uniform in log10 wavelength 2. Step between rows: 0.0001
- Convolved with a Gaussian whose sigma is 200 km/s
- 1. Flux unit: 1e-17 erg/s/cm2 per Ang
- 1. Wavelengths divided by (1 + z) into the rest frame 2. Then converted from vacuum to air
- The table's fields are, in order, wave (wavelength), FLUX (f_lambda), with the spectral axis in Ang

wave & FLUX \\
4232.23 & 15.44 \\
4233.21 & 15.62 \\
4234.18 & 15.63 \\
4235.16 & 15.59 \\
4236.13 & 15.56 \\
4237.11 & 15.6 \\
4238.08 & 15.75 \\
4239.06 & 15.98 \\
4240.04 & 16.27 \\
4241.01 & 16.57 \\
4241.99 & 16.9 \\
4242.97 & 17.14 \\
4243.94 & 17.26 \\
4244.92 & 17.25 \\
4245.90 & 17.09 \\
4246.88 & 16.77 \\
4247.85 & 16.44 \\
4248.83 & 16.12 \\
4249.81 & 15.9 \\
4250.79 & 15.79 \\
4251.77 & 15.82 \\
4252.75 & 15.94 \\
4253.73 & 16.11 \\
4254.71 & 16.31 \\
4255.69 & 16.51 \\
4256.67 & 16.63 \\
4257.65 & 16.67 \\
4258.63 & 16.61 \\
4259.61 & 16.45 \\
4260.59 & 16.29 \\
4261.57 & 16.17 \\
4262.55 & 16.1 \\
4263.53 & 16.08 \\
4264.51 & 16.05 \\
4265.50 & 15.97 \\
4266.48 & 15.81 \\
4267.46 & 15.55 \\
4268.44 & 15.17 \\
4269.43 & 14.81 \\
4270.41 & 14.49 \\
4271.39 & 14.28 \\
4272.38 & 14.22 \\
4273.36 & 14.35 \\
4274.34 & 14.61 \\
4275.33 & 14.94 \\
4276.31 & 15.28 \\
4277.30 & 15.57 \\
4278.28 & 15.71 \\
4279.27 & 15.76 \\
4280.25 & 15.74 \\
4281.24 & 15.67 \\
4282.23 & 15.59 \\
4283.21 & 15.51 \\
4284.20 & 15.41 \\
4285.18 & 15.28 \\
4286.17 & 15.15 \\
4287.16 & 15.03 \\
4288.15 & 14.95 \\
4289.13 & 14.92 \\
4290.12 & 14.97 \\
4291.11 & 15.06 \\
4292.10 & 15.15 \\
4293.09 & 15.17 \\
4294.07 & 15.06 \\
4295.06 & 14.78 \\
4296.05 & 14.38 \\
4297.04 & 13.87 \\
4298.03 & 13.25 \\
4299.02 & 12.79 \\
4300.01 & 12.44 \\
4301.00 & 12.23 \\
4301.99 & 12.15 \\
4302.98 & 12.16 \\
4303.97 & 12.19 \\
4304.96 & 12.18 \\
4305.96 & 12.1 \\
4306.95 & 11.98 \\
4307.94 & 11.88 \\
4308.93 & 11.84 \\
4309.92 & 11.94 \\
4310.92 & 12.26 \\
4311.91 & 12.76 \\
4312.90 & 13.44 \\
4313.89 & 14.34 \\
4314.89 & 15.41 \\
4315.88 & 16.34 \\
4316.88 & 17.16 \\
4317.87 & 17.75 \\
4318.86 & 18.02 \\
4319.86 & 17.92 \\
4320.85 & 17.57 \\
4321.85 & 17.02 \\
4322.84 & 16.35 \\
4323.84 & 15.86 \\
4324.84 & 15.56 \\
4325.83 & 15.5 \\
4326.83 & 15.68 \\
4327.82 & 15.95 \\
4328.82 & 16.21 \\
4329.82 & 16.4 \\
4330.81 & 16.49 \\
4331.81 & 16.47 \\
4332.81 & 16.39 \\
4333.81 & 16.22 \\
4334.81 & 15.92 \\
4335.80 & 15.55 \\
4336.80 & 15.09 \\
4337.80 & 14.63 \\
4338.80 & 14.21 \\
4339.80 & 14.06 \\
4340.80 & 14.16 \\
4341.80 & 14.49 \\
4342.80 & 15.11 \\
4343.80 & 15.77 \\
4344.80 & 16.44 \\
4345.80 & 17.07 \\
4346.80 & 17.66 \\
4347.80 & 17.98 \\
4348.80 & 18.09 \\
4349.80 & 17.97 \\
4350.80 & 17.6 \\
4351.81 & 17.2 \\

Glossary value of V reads 2.6 Ang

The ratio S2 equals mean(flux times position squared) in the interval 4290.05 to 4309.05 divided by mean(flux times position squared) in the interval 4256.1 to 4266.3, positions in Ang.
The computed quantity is 0.83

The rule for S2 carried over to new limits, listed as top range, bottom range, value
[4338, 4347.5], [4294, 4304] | 1.20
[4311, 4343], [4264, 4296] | 1.06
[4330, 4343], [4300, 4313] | 1.27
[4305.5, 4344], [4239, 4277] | 0.98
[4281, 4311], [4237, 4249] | 0.85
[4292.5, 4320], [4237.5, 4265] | 0.86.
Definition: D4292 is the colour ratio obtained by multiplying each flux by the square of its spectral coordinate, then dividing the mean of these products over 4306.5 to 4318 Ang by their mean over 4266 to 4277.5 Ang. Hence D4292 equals 0.94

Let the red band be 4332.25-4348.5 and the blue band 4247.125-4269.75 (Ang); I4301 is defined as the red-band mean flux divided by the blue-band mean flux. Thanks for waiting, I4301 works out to 1.0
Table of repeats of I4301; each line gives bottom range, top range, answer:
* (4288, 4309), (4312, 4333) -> 1.21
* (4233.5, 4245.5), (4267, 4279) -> 0.92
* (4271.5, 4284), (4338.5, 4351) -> 1.07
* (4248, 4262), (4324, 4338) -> 0.98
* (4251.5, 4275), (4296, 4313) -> 0.79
